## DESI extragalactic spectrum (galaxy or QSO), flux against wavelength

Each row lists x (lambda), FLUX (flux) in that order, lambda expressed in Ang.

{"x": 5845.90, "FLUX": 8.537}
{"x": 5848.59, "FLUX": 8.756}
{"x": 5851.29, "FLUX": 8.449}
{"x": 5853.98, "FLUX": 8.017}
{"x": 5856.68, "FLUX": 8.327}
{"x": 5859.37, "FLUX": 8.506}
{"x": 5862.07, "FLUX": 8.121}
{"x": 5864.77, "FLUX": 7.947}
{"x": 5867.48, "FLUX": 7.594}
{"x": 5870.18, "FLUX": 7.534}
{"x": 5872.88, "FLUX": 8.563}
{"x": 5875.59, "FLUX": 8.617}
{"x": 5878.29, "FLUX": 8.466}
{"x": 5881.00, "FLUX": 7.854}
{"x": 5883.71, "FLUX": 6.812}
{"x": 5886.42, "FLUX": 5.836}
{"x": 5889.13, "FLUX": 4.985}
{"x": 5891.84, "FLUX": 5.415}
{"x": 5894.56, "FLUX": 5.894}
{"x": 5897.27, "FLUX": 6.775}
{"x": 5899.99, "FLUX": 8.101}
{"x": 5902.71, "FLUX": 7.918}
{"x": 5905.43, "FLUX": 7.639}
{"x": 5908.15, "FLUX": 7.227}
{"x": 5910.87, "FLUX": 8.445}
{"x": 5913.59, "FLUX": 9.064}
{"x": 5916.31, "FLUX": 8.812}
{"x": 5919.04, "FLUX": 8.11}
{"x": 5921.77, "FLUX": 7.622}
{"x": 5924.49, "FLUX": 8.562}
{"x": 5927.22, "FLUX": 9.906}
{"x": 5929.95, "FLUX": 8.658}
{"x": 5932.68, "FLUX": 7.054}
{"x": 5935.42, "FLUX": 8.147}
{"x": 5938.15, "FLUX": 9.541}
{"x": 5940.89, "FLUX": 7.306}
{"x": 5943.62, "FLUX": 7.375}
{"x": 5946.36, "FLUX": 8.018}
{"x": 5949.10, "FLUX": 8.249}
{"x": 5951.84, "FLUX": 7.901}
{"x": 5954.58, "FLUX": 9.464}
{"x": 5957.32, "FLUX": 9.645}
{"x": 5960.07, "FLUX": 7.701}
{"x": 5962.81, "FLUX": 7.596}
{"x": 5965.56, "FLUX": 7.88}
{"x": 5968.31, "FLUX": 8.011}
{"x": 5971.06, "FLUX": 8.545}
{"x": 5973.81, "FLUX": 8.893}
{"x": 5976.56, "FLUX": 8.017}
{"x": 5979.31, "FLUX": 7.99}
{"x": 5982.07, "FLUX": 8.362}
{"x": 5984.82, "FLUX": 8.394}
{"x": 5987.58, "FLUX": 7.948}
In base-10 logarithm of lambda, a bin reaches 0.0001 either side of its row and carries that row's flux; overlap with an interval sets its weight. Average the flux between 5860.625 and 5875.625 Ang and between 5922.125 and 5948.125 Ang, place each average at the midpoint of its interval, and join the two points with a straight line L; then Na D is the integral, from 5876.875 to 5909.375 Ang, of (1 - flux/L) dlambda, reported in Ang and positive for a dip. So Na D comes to 4.8 Ang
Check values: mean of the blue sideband 8.01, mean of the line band 6.91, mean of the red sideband 8.26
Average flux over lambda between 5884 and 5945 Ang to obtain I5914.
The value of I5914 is 7.64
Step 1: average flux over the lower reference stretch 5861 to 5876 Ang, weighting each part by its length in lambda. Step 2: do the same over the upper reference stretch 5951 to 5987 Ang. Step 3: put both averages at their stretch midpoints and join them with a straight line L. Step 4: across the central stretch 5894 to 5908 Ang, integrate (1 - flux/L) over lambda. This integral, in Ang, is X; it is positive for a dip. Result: 1.4 Ang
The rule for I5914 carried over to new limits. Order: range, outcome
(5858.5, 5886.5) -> 7.88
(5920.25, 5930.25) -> 8.68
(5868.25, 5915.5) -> 7.38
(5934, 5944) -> 8.16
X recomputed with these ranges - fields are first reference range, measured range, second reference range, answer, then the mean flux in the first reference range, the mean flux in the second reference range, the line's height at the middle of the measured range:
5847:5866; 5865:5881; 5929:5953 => 0.3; 8.31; 8.02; 8.25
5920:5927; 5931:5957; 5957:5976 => 0.4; 8.39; 8.24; 8.32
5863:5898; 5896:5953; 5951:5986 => -2.9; 7.12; 8.35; 7.73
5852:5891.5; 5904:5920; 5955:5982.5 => -0.6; 7.61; 8.3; 7.9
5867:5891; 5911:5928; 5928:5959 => -1.4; 7.31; 8.33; 7.95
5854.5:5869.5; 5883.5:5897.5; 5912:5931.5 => 4.2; 8.07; 8.66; 8.35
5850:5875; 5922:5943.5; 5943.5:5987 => -0.3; 8.13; 8.27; 8.23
